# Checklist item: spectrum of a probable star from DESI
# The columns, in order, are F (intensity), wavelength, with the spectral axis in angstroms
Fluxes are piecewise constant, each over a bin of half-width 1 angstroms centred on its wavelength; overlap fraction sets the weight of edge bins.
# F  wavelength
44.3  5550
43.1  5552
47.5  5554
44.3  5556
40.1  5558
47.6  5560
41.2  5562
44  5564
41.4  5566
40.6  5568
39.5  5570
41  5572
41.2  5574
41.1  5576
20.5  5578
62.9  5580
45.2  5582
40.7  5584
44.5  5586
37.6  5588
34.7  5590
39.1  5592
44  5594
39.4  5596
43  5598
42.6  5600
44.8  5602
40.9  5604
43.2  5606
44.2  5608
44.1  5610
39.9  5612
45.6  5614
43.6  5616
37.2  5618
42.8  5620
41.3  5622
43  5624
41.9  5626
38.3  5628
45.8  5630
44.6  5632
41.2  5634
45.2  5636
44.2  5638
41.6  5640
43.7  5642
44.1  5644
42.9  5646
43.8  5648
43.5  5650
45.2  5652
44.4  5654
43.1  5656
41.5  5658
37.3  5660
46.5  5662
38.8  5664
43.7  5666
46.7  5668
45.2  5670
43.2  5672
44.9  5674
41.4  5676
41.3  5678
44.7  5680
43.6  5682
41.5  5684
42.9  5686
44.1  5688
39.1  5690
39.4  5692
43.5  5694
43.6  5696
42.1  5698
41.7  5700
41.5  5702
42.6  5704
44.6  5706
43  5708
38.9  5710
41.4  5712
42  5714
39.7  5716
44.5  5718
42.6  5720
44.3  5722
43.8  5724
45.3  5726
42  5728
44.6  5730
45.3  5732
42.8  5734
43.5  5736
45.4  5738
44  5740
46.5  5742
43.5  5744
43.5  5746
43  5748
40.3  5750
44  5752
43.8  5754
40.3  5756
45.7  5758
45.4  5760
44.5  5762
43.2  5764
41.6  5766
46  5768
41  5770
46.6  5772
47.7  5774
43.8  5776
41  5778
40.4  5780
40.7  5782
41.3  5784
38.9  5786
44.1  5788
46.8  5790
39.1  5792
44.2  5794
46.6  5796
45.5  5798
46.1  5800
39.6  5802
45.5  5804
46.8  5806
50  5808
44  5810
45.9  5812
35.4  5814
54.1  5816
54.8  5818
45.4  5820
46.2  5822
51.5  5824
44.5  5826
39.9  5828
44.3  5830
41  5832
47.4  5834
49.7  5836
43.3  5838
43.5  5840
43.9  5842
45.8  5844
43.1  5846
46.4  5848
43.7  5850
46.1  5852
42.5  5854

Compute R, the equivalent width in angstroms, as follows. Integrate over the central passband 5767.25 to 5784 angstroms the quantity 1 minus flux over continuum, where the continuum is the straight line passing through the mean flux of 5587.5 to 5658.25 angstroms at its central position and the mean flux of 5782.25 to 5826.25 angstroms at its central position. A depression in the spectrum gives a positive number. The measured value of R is 0.58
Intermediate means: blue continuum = 42.4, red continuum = 45.2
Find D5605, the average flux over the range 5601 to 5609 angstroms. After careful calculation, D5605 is 43.3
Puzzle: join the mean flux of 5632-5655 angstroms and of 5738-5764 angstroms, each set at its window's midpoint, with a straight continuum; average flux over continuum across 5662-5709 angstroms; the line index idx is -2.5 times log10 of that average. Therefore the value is 0.022 mag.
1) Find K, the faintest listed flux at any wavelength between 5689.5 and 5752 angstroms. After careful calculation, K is 38.9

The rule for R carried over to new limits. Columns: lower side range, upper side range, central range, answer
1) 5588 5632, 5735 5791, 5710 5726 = 0.2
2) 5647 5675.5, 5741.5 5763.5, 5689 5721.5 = 1.2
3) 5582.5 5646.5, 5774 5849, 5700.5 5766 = 0.6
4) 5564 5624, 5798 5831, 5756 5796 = 1.6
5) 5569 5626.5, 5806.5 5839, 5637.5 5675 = -0.5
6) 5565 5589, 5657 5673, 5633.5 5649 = -0.3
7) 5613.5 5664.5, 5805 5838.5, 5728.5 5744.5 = 0.1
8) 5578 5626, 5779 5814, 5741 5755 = -0.1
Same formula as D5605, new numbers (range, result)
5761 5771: 43.3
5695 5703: 42.2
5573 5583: 42.2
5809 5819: 46.8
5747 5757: 42.3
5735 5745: 44.6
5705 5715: 42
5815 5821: 51.4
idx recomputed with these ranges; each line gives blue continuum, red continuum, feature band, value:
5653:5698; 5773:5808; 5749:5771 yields 0.00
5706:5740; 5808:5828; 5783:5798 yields 0.06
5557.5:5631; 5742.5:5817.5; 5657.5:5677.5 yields -0.01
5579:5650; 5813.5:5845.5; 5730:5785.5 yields 0.03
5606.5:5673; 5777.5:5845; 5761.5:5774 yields 0.00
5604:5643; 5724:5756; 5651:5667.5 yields 0.01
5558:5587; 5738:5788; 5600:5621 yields -0.01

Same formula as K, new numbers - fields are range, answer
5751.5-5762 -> 40.3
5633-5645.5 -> 41.2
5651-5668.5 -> 37.3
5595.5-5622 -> 37.2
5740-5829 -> 35.4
